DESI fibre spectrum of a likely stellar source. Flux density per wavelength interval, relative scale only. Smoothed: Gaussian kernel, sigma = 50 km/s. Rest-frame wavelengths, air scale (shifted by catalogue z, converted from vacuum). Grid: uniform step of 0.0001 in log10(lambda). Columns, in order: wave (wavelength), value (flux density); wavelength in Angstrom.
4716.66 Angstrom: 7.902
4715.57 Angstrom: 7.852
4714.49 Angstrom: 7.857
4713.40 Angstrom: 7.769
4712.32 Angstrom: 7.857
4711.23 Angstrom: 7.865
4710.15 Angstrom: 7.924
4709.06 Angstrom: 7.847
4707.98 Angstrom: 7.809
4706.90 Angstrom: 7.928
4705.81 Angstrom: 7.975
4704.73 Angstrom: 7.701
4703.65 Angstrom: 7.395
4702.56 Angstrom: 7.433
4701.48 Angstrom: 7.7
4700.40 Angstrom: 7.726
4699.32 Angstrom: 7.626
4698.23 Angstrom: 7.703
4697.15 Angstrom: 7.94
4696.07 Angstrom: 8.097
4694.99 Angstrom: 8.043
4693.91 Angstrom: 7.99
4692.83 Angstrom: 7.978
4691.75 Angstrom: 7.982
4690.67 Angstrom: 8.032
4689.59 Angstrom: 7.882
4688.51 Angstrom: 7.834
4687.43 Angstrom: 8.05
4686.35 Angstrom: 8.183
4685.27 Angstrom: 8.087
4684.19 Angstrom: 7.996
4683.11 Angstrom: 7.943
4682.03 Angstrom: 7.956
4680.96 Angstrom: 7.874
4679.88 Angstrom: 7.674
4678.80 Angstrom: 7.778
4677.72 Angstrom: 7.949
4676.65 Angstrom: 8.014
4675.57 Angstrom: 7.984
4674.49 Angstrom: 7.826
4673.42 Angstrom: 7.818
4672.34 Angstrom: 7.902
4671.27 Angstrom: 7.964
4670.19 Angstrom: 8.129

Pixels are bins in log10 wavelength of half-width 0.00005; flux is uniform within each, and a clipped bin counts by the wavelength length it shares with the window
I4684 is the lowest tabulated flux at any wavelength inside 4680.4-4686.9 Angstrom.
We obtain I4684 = 7.874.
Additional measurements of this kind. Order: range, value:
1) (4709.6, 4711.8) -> 7.865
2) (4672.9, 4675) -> 7.818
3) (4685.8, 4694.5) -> 7.834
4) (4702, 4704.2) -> 7.395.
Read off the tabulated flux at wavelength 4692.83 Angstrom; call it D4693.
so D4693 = 7.978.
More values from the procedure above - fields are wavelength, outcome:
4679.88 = 7.674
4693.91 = 7.99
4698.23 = 7.703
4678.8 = 7.778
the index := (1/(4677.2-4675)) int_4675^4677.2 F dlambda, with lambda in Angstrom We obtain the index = 8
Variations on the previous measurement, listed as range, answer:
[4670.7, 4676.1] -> 7.9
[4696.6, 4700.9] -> 7.74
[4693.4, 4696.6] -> 8.05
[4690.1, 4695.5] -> 8.01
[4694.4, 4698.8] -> 7.94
